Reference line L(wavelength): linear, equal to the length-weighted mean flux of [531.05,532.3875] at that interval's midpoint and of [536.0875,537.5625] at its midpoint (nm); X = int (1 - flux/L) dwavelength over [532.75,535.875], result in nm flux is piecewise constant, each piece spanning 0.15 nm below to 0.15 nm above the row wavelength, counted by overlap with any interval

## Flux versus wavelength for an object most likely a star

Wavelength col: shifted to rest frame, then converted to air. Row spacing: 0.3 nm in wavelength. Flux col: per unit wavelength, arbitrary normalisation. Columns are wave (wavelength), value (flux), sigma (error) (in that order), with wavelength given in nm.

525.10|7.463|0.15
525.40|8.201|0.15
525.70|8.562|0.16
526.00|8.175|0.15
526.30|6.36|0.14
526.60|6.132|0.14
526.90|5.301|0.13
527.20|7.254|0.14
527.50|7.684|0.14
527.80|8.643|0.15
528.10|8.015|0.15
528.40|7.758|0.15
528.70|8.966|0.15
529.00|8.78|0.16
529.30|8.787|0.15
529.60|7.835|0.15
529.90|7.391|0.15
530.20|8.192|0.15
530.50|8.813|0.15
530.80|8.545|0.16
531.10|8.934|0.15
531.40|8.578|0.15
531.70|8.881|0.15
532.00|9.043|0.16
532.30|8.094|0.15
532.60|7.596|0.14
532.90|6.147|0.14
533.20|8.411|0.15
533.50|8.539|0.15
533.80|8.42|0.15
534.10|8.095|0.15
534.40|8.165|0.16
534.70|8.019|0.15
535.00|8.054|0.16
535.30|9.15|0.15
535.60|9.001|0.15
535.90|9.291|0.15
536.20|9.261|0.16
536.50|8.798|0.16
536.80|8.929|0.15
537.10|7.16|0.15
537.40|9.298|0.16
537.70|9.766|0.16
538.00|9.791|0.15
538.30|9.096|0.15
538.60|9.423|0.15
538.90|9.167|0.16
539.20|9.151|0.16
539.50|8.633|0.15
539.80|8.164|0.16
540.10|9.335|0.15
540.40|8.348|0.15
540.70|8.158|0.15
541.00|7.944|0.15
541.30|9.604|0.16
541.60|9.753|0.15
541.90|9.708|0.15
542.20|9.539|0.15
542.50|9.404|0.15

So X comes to 0.16 nm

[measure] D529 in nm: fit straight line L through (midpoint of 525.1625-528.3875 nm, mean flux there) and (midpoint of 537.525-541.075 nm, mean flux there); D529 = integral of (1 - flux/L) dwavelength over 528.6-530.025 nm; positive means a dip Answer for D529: -0.11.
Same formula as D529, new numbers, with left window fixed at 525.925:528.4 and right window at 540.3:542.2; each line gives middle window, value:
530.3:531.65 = -0.18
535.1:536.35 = -0.13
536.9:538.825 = -0.12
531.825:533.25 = 0.01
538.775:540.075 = -0.01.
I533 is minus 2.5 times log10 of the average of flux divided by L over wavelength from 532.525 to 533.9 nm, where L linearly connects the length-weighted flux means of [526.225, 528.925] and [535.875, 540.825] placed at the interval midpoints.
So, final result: 0.05 mag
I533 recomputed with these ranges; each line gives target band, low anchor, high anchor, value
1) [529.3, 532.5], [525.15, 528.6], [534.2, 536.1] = -0.05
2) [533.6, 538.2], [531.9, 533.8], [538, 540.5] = -0.04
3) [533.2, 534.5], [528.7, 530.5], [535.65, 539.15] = 0.05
